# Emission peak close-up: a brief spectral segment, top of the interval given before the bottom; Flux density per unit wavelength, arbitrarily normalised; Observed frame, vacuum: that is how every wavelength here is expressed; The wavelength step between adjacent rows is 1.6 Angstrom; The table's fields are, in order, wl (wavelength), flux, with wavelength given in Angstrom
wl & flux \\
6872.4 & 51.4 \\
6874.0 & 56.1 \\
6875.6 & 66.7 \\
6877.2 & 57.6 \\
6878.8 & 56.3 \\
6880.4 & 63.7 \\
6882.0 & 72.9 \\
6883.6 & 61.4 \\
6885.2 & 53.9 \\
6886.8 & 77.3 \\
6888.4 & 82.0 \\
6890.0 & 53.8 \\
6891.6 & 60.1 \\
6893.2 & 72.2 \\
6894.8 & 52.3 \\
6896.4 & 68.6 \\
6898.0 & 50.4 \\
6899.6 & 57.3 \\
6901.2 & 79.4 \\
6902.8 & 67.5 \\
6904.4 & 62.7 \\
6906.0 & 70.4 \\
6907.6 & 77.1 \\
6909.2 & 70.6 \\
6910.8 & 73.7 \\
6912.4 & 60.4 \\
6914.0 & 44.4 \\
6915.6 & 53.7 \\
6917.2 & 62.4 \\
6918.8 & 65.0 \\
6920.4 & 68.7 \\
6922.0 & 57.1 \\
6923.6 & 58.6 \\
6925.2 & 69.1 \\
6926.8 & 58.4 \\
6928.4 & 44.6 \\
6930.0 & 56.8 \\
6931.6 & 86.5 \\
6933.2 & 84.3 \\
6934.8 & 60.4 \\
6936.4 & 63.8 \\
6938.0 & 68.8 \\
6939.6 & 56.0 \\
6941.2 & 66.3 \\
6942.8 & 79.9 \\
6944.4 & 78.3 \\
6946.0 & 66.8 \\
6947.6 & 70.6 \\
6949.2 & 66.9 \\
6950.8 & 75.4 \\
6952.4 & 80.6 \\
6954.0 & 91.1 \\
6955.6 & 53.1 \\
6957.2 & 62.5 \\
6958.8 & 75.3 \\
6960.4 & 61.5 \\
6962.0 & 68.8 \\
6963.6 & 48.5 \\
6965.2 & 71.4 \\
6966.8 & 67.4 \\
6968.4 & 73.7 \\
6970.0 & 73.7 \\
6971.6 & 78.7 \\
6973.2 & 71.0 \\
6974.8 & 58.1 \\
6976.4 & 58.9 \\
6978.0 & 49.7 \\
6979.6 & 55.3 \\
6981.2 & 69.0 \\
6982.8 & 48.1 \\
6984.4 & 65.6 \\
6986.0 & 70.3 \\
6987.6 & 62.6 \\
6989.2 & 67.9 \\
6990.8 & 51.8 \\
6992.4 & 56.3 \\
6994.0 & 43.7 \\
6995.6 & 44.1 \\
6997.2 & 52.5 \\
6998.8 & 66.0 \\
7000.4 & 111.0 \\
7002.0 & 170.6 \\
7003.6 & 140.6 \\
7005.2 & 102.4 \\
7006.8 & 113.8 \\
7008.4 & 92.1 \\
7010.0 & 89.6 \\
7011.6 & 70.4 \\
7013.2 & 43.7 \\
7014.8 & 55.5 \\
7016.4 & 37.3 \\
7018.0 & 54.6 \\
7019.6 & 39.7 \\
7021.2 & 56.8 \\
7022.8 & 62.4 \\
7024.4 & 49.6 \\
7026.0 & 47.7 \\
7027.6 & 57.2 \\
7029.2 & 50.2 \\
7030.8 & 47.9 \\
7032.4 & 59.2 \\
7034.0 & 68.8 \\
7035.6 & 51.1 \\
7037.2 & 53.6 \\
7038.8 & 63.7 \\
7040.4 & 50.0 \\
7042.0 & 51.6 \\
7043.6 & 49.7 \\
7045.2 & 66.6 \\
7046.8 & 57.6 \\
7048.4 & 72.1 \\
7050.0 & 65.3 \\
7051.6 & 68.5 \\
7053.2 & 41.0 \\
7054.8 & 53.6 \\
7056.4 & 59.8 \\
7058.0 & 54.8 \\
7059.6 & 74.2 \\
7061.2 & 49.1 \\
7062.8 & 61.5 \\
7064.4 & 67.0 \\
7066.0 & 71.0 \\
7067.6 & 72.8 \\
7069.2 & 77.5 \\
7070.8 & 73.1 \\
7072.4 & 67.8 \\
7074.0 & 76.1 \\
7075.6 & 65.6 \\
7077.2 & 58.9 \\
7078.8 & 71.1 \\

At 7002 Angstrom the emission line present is Hbeta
